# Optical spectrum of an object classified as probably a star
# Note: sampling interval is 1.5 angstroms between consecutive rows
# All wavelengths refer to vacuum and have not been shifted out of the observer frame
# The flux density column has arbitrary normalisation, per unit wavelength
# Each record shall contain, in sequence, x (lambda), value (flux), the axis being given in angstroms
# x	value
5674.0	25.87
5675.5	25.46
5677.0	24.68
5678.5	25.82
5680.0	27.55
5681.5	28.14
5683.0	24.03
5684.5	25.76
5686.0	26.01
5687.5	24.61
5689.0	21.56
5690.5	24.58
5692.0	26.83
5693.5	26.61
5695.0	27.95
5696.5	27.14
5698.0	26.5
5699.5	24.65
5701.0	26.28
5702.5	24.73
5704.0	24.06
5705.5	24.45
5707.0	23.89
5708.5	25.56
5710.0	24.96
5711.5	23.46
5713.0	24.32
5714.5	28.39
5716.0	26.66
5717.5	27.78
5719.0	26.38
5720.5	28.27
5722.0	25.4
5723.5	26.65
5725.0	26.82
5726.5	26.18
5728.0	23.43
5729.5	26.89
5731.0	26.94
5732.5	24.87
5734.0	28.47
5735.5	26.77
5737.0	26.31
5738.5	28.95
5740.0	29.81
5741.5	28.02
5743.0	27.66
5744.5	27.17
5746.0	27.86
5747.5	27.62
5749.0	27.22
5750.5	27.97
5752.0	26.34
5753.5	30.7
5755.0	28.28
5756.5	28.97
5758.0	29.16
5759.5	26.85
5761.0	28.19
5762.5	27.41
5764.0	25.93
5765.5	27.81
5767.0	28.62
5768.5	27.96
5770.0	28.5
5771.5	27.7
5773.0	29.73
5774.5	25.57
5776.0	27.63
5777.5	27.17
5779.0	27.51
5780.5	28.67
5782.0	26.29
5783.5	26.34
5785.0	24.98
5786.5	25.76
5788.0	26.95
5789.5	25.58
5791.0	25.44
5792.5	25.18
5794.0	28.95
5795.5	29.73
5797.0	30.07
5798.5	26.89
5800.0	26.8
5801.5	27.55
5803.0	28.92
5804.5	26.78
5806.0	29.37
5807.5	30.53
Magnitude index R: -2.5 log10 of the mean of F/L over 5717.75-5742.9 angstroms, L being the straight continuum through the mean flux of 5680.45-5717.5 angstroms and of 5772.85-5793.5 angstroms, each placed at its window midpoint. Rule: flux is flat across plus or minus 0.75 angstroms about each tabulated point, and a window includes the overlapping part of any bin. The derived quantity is -0.04 mag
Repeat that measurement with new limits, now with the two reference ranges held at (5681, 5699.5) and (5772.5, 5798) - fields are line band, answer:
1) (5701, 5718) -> 0.03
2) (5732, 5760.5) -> -0.05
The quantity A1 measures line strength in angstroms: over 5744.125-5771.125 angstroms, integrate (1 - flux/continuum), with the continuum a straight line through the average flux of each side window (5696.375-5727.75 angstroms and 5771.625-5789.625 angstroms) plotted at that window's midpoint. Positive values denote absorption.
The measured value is -1.4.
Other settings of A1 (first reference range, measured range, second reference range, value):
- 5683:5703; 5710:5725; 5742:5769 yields 0.1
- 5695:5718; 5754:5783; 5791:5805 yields -0.8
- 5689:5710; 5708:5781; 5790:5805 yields -2.2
